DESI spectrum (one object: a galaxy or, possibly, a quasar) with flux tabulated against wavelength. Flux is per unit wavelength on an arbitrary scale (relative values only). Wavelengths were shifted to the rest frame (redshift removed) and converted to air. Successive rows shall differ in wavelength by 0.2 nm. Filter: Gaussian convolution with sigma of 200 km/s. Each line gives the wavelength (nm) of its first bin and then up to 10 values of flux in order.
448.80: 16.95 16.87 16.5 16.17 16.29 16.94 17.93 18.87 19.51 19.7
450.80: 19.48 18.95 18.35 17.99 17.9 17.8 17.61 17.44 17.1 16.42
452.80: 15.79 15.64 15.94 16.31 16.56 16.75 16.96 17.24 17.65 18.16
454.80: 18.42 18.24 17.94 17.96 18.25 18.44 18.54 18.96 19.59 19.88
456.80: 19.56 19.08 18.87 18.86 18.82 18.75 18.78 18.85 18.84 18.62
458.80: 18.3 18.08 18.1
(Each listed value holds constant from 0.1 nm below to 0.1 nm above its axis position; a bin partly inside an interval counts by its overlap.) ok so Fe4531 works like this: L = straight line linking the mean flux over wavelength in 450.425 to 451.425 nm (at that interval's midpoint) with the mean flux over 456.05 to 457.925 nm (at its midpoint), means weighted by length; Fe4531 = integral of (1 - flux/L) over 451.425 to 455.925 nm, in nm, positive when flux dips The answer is 0.41 nm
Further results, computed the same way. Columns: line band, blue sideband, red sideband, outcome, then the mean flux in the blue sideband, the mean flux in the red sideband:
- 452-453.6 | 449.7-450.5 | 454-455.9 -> 0.15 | 18.3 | 18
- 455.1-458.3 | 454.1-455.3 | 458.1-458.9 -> -0.09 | 17.9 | 18.7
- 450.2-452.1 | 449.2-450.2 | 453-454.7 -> -0.18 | 17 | 16.9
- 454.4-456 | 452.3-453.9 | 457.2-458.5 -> -0.07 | 16.3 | 18.8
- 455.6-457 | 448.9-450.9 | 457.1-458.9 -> -0.04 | 17.8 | 18.7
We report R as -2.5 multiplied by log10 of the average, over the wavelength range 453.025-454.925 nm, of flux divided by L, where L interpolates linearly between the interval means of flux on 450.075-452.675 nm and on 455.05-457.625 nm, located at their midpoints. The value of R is 0.09 mag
